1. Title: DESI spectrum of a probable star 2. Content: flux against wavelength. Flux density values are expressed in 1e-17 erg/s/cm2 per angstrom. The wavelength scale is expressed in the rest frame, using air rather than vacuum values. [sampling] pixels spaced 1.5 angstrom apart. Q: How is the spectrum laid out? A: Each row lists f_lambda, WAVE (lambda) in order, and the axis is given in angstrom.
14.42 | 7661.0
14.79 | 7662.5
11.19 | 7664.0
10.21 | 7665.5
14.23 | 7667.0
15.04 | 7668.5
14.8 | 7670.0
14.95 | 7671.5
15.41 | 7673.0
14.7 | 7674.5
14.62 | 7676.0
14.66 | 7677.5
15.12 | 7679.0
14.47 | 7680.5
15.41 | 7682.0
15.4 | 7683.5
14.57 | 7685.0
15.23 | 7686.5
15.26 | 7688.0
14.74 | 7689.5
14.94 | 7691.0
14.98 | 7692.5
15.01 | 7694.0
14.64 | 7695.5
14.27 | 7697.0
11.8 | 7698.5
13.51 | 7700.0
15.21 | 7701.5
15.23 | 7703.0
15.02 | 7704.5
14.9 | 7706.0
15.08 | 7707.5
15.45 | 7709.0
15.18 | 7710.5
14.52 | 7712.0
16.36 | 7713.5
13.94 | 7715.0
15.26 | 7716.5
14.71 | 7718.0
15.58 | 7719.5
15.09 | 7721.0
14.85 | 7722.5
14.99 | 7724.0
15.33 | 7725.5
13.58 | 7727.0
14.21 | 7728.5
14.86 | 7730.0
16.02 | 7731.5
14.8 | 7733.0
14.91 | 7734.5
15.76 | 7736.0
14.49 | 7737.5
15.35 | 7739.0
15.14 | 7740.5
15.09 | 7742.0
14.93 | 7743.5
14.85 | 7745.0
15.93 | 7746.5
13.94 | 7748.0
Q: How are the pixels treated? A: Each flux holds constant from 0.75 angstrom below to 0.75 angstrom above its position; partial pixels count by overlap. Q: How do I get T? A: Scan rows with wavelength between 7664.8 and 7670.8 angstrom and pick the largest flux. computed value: 15.04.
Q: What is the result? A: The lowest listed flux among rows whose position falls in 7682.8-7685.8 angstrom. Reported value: 14.57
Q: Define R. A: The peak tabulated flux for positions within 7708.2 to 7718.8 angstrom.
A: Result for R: 16.36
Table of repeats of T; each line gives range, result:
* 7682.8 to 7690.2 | 15.4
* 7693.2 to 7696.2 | 15.01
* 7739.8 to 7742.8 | 15.14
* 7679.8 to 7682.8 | 15.41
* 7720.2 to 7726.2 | 15.33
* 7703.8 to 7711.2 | 15.45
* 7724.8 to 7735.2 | 16.02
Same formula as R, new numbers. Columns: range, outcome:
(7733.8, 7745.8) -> 15.76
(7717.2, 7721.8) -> 15.58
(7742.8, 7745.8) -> 14.93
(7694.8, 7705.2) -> 15.23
